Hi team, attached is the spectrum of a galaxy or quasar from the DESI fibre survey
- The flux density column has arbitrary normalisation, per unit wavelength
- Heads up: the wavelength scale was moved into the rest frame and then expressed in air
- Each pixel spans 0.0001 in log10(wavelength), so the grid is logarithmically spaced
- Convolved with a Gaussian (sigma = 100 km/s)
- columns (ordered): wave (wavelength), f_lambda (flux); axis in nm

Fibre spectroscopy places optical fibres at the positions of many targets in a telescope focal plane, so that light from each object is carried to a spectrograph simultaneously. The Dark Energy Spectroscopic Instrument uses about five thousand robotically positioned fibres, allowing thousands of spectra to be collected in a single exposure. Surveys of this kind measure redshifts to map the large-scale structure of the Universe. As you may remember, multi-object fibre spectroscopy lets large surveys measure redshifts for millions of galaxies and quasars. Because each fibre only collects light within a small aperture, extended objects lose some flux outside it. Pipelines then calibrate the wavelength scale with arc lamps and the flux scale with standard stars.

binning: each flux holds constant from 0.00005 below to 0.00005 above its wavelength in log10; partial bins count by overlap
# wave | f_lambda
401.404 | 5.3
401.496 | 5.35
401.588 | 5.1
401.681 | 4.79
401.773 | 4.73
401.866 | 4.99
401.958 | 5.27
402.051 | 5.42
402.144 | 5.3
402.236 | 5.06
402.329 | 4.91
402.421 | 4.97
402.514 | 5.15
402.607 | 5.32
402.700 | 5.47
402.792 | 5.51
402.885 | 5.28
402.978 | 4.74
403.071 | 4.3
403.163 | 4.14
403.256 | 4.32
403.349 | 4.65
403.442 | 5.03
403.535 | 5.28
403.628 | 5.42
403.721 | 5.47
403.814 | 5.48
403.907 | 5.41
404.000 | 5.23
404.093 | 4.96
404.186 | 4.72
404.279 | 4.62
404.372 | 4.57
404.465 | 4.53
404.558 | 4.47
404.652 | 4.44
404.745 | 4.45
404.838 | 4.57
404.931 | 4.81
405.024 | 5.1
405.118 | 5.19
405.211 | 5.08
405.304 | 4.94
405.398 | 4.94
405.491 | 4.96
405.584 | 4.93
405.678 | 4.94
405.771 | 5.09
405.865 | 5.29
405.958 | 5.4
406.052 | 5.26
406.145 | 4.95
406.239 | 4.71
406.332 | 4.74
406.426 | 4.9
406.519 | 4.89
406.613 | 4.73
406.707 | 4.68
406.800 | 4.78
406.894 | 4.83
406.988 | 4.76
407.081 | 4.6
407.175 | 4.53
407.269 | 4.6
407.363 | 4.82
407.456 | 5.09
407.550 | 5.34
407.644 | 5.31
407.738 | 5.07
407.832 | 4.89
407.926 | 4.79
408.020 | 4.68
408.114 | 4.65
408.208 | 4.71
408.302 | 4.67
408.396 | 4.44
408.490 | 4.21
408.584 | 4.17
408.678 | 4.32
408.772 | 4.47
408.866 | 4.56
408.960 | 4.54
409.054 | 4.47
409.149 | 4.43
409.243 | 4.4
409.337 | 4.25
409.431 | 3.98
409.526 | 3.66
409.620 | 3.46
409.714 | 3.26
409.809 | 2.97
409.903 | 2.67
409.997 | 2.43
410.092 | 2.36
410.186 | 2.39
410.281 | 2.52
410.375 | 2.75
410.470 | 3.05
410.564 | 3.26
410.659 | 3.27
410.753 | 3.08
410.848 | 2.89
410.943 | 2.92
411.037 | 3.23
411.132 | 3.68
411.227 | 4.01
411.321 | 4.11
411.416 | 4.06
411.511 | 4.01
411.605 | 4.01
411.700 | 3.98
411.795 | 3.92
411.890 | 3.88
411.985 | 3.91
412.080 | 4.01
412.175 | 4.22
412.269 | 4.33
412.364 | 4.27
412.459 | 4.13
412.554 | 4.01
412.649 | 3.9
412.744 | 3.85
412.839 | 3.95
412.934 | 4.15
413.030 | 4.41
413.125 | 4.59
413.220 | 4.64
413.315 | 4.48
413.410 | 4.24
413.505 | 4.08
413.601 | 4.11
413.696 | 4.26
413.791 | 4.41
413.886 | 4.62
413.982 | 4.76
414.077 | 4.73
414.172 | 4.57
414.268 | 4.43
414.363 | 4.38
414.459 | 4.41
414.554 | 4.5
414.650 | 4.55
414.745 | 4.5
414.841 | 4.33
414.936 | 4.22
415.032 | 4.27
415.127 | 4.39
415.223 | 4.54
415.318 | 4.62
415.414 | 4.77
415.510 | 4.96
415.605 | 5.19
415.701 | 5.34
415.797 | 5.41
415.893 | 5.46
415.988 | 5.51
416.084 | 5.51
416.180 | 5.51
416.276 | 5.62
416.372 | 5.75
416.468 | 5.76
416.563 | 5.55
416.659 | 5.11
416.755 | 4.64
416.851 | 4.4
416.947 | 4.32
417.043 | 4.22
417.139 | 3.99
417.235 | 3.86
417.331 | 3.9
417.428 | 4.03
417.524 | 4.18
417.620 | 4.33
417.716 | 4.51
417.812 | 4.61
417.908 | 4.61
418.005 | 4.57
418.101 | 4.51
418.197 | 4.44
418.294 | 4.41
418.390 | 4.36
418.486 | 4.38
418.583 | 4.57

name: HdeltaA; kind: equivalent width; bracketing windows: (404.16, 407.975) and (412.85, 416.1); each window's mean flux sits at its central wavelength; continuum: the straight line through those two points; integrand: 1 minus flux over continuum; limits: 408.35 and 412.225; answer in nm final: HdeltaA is 0.88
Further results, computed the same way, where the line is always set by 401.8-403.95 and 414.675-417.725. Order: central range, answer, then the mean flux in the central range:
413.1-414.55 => 0.115 nm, 4.45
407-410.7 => 0.664 nm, 4.06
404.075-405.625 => 0.078 nm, 4.78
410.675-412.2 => 0.360 nm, 3.73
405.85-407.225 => 0.037 nm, 4.86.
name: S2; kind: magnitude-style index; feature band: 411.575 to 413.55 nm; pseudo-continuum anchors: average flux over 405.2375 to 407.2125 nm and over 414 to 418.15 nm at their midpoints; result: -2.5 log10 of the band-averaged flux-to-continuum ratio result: 0.16 mag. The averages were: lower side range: 4.9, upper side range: 4.71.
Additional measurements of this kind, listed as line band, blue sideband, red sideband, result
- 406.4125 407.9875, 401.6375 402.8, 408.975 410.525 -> -0.23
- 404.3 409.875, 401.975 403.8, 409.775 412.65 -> -0.09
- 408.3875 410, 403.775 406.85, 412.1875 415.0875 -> 0.17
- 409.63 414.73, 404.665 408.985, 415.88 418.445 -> 0.23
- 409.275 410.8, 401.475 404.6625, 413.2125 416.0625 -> 0.47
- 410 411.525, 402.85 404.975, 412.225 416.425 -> 0.42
